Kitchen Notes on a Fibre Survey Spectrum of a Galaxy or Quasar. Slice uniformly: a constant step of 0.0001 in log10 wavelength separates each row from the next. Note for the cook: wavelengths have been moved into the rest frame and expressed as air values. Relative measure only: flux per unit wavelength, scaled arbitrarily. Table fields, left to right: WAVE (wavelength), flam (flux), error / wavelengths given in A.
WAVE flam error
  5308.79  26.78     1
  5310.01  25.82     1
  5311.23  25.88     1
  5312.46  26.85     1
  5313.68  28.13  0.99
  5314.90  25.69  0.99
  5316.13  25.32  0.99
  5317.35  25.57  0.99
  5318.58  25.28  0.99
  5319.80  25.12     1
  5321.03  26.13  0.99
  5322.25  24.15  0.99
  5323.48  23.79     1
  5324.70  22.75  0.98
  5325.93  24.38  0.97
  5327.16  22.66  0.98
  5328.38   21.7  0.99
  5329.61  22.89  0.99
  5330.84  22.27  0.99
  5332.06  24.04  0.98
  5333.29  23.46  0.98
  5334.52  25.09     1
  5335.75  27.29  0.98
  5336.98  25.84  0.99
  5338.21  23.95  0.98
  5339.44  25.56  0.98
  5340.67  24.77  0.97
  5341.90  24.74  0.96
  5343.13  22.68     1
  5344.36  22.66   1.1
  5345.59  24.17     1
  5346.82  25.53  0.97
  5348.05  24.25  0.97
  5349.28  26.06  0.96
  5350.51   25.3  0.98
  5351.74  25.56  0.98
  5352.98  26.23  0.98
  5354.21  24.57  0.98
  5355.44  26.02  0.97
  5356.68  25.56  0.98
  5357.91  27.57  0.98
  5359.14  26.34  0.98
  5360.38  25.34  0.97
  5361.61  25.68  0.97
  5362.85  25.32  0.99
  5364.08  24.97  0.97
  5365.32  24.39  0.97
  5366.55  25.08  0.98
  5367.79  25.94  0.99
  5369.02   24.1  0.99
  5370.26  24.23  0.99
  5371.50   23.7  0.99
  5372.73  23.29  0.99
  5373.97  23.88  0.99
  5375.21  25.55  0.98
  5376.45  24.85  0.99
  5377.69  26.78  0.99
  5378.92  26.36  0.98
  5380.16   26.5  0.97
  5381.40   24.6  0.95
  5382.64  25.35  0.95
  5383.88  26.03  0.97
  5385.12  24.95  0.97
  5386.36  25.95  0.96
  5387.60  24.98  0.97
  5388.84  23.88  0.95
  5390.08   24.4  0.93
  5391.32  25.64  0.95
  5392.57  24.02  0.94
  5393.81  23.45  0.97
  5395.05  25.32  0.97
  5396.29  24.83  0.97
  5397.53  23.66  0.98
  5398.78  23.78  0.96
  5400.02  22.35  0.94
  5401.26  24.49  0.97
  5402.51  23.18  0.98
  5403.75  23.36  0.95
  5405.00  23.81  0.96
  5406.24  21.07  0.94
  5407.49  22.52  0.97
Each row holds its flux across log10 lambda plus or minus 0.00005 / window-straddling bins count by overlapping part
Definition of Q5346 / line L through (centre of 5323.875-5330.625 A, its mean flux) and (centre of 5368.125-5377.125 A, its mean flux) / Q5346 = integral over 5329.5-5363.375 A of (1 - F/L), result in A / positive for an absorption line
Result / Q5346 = -2.2 A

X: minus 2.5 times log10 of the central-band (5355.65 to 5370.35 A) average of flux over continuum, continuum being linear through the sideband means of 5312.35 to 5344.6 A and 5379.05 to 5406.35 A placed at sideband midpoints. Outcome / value -0.04 mag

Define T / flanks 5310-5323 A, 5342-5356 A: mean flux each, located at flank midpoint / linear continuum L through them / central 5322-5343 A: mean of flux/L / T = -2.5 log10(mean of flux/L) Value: 0.056 mag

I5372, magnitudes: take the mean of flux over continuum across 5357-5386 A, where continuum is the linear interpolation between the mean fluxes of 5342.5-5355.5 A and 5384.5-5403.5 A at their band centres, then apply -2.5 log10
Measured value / -0.031 mag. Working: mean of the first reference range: 24.8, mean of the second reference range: 24.3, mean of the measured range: 25.3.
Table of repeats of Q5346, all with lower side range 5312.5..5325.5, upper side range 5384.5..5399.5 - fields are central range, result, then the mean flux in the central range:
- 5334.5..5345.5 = 0.2 A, 24.7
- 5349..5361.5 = -0.5 A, 25.8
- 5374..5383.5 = -0.4 A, 25.6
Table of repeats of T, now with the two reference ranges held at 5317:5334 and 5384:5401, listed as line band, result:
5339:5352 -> -0.03 mag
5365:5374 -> -0.01 mag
